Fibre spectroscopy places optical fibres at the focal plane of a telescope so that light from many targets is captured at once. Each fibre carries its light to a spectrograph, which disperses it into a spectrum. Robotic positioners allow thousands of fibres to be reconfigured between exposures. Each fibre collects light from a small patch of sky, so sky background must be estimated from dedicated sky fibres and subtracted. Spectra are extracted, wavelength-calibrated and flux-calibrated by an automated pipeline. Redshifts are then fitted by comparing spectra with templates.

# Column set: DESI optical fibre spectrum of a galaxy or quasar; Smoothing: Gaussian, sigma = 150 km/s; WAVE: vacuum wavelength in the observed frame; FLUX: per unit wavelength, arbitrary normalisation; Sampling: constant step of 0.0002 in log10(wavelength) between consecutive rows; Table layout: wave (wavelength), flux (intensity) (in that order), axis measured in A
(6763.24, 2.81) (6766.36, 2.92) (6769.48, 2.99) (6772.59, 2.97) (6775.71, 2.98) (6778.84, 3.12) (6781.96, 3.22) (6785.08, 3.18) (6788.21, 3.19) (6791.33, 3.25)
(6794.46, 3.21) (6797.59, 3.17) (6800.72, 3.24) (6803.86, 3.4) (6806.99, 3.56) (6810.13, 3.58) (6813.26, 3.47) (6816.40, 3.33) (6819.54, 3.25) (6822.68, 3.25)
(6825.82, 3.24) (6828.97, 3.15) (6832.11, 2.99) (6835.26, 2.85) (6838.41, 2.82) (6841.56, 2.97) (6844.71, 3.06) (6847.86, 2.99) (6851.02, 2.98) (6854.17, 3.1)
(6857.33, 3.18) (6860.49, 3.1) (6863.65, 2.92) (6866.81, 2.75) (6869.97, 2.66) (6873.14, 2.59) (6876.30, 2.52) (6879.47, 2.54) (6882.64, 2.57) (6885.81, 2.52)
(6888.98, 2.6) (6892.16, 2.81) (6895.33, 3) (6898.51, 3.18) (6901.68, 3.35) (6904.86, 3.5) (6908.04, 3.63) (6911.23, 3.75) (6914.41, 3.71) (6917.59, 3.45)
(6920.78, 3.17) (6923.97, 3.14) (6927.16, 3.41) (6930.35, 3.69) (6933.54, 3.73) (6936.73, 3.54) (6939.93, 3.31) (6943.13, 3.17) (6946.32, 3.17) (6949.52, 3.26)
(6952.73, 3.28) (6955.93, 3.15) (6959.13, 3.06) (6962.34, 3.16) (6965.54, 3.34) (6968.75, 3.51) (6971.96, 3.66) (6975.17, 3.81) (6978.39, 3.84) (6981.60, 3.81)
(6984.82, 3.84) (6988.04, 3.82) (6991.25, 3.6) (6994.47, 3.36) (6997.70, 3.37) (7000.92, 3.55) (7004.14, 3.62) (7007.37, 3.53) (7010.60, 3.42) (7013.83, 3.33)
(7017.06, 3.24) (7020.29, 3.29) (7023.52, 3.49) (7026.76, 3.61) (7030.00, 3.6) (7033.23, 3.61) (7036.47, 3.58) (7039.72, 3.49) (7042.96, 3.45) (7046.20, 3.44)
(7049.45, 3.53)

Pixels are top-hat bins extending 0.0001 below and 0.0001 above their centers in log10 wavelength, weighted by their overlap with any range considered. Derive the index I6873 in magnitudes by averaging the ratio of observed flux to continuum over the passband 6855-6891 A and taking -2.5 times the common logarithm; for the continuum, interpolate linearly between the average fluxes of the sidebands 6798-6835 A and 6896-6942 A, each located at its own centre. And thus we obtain 0.23 mag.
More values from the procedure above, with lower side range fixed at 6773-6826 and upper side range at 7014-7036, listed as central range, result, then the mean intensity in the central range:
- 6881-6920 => 0.06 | 3.17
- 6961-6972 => 0.01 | 3.39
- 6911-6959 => 0.00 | 3.38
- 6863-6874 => 0.22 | 2.72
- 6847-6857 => 0.09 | 3.04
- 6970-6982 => -0.10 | 3.77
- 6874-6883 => 0.30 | 2.54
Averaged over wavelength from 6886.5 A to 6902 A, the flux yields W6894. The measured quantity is 2.93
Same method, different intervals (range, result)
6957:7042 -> 3.52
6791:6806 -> 3.27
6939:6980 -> 3.36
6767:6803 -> 3.14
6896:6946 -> 3.43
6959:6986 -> 3.58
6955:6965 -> 3.15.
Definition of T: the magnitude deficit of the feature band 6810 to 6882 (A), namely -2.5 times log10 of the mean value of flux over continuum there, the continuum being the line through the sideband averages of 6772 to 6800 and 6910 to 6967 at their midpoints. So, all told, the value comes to 0.08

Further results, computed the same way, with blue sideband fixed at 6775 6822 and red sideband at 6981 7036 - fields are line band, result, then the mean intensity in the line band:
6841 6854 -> 0.11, 3.01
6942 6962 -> 0.09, 3.18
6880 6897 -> 0.25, 2.69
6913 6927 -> 0.02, 3.37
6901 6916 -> -0.06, 3.6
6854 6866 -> 0.10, 3.05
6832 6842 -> 0.15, 2.89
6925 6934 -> -0.04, 3.57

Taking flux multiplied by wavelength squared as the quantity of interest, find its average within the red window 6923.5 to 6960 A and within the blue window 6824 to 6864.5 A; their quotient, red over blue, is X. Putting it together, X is 1.1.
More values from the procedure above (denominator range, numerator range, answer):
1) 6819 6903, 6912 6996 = 1.22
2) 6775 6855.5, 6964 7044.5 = 1.18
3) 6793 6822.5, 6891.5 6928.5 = 1.03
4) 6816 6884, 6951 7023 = 1.23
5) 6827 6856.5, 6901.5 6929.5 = 1.18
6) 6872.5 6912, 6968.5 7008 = 1.27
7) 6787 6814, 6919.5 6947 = 1.05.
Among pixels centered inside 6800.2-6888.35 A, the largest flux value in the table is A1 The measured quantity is 3.58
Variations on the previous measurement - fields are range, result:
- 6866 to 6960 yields 3.75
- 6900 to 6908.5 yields 3.63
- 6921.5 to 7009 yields 3.84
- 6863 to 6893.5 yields 2.92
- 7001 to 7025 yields 3.62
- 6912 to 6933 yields 3.71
